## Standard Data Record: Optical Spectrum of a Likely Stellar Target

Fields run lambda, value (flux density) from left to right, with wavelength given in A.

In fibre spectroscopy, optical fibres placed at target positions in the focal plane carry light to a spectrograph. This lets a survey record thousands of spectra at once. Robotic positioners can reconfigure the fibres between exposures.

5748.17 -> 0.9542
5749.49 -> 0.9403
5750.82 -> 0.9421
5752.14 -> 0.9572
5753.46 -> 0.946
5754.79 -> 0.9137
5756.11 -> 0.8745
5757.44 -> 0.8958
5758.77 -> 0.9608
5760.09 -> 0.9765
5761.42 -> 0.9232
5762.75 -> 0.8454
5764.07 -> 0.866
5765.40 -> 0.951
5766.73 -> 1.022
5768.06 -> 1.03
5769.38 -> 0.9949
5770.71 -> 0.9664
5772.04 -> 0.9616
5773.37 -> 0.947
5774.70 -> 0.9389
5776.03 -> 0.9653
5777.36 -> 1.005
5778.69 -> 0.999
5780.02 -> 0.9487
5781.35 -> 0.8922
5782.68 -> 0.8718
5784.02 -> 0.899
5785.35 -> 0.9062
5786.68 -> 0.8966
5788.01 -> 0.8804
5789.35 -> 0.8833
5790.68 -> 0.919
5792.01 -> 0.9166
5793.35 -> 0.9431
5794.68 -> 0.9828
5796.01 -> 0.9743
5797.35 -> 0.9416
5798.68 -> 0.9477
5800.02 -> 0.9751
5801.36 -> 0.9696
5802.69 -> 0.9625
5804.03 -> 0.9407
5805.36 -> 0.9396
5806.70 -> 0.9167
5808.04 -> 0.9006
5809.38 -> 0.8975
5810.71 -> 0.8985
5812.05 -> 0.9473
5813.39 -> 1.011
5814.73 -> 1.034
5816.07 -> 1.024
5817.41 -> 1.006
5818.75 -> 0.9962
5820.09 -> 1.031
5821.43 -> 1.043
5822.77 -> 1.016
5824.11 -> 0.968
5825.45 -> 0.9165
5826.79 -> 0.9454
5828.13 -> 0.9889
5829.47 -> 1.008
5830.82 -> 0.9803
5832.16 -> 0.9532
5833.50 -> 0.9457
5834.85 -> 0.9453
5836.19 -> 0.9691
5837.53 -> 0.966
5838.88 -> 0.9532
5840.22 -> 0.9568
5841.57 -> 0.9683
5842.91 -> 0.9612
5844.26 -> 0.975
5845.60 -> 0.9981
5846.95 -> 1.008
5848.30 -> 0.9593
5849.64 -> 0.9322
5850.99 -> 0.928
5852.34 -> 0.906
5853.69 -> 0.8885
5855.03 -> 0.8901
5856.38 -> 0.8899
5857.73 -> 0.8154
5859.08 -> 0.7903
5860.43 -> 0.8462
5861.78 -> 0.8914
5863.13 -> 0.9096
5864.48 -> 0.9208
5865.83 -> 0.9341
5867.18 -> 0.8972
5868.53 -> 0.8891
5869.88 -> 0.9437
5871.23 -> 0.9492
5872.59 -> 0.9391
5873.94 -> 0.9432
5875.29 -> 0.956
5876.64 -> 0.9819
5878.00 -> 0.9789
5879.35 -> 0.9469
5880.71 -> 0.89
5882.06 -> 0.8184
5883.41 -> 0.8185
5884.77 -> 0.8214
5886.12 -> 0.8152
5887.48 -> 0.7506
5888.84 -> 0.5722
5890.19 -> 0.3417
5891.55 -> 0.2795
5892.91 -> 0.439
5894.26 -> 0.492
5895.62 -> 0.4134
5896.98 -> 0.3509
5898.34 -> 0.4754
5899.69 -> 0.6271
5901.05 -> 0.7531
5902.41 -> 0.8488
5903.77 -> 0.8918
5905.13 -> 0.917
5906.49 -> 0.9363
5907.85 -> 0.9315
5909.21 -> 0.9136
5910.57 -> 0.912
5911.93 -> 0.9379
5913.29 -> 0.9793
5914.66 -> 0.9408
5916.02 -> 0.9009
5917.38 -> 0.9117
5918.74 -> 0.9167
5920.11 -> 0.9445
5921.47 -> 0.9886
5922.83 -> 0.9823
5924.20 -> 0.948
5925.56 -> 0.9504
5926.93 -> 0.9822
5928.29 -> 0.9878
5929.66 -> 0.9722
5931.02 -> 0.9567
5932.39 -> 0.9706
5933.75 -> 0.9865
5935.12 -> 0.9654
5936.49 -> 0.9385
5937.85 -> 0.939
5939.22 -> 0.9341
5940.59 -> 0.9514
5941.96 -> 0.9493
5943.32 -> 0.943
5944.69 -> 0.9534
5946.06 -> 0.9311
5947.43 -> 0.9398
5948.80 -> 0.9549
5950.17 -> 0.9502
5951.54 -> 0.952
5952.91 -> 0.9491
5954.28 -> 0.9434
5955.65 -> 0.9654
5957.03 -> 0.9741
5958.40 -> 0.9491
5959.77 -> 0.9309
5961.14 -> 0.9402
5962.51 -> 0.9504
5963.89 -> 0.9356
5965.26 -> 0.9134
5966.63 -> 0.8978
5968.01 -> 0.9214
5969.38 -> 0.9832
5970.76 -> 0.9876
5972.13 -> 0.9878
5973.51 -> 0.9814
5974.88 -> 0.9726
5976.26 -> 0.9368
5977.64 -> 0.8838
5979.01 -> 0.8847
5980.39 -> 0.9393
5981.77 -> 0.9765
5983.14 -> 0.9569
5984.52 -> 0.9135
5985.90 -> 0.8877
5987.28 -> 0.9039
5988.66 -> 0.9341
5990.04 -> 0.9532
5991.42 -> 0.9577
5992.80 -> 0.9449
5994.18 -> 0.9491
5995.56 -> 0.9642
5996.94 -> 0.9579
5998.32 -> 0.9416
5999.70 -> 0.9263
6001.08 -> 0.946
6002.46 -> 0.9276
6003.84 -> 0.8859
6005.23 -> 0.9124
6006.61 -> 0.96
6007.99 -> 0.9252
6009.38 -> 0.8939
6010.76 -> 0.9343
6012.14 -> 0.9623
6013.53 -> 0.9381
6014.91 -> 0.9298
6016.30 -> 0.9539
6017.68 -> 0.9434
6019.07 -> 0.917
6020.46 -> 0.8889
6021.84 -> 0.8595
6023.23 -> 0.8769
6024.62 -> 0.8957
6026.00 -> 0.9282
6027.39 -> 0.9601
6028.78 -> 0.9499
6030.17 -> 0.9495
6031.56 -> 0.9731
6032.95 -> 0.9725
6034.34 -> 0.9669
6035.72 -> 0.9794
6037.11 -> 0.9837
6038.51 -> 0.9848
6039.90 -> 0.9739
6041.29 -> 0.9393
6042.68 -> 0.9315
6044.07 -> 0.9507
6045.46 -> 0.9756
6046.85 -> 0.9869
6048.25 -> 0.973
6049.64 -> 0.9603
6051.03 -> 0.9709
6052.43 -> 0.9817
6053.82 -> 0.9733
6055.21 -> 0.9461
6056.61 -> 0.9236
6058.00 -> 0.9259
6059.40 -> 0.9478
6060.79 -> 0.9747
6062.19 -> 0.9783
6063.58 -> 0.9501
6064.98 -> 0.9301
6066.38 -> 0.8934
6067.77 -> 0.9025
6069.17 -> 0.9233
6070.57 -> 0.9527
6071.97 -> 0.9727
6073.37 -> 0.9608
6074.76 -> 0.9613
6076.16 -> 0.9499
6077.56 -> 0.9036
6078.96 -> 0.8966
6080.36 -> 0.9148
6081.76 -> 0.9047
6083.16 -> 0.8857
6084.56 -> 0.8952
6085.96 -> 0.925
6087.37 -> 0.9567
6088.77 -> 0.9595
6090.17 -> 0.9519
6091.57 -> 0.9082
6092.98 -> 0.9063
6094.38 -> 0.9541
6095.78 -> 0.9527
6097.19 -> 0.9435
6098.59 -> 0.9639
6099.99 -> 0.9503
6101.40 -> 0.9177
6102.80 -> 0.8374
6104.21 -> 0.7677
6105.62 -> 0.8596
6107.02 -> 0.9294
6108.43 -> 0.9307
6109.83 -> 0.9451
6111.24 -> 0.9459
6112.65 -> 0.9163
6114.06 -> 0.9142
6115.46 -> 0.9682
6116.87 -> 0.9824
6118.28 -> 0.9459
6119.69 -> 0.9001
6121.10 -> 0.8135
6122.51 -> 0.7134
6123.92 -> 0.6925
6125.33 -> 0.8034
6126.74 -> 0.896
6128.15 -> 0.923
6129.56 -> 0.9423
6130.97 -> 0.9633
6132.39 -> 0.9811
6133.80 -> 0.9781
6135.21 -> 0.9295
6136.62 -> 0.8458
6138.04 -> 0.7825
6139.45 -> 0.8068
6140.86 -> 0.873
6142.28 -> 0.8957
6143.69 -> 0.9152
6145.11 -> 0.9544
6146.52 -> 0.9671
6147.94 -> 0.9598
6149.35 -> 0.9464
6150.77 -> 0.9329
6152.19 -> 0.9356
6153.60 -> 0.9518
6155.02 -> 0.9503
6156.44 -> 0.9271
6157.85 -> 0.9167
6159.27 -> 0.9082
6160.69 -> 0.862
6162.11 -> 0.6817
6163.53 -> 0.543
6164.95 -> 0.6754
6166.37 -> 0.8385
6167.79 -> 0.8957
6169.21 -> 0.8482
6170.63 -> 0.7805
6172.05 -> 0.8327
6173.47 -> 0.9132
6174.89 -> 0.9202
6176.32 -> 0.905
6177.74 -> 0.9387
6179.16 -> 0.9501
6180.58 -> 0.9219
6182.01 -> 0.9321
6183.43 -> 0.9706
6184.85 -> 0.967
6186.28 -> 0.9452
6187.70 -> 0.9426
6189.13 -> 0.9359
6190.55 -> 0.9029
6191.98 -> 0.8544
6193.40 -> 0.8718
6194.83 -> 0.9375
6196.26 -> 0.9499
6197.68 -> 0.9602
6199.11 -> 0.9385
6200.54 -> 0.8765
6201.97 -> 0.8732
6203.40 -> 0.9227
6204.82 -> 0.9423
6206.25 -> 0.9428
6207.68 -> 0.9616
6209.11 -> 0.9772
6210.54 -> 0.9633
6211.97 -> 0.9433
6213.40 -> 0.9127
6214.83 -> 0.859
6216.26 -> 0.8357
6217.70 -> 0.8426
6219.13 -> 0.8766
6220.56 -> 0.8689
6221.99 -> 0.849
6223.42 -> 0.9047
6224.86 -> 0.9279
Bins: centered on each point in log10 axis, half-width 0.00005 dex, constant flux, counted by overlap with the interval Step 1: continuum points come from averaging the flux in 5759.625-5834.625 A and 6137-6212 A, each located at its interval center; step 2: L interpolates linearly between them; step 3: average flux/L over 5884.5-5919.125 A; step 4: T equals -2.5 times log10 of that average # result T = 0.270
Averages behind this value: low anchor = 0.954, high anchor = 0.898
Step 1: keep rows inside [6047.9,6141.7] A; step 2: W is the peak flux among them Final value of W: 0.9824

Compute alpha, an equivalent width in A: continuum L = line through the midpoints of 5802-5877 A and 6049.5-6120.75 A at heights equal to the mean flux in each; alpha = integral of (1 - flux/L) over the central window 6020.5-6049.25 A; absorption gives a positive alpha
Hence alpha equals -0.48 A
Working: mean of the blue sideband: 0.946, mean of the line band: 0.949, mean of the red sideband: 0.931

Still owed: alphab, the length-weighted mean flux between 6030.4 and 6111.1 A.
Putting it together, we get 0.939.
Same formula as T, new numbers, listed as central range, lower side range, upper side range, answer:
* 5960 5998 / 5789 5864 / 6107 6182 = -0.03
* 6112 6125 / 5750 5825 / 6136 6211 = 0.04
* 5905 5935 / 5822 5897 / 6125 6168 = -0.10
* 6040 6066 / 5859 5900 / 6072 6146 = -0.10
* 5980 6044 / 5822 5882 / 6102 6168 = -0.04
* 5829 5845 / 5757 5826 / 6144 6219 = -0.02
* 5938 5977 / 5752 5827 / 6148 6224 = -0.03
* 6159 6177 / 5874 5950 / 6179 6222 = 0.12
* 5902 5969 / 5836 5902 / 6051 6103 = -0.10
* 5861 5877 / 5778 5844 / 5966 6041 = 0.02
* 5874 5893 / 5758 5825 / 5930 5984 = 0.24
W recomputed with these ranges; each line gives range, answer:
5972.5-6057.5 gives 0.9869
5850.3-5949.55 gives 0.9886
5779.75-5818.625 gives 1.034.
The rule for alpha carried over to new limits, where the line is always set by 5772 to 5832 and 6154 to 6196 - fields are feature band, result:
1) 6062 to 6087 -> -0.8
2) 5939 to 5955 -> -0.4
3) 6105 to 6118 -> -0.6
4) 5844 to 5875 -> 0.9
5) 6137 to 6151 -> -0.2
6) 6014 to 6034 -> -0.4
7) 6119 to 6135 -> 0.3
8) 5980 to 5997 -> -0.4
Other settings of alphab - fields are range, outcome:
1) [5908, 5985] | 0.947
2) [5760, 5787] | 0.943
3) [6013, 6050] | 0.946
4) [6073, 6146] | 0.906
